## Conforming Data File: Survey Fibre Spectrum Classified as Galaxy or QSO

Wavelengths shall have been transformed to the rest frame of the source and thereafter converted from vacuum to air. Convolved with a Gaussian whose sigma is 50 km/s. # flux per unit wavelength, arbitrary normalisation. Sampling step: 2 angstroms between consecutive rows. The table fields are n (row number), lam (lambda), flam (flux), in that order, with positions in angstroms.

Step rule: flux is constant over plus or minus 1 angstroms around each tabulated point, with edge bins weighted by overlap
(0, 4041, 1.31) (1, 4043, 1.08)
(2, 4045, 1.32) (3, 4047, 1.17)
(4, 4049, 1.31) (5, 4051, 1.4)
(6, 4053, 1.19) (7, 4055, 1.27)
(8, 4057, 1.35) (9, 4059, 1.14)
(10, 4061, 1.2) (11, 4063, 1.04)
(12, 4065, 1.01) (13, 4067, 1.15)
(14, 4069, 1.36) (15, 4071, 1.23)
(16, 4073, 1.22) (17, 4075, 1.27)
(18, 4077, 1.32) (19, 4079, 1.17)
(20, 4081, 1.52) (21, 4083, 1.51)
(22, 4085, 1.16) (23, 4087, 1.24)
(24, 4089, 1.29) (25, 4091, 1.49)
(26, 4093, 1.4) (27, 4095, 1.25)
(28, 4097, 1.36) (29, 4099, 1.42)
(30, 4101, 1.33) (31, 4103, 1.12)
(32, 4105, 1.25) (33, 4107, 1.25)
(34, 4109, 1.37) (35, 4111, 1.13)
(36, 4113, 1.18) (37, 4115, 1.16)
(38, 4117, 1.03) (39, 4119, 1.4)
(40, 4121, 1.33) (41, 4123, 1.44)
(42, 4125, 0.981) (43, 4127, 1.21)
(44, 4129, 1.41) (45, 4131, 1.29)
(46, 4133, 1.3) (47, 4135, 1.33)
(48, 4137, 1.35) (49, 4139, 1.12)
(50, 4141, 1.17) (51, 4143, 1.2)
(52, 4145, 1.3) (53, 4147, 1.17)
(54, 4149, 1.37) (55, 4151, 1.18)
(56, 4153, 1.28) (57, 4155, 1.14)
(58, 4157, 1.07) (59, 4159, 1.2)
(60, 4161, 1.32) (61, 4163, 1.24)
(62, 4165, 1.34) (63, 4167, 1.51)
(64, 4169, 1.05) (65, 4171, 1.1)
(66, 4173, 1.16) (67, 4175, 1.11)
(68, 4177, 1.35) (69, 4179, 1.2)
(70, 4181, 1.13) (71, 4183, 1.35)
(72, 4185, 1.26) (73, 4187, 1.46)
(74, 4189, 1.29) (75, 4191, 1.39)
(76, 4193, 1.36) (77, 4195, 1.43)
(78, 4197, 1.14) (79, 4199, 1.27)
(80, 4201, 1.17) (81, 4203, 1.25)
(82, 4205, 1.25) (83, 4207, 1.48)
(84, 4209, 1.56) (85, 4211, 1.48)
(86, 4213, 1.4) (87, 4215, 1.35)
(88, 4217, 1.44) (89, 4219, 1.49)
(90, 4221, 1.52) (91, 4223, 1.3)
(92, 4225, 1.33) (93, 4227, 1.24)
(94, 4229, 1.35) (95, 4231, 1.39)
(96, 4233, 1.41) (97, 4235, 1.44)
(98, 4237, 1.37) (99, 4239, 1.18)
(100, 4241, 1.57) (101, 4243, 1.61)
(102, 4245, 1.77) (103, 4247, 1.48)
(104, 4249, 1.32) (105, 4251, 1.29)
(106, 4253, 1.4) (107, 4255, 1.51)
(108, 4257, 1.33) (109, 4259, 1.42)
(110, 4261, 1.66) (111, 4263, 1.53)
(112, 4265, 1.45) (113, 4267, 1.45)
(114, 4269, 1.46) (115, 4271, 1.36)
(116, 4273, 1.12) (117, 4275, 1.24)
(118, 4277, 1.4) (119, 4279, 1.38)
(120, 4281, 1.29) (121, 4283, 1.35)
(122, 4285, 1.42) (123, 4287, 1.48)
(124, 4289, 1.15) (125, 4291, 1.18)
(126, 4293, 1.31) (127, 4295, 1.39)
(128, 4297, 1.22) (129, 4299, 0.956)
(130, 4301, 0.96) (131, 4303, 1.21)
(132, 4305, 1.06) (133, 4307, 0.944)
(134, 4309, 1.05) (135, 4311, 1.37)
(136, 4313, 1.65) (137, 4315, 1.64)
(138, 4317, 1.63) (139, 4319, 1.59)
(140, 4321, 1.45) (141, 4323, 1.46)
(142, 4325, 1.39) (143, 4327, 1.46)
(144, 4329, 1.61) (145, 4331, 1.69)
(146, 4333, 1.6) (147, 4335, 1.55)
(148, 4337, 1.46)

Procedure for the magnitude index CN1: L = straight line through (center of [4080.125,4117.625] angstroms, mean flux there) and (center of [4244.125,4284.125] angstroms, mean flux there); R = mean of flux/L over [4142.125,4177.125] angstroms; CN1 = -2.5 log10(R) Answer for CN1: 0.09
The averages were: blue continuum 1.29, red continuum 1.41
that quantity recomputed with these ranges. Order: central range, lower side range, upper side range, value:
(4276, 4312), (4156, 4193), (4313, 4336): 0.21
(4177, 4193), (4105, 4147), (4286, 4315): -0.06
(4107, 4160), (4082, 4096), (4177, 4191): 0.07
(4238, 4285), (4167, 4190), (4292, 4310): -0.22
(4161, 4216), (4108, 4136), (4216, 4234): 0.03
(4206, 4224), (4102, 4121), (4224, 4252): -0.06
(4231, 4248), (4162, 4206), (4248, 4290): -0.10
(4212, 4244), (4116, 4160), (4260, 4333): -0.07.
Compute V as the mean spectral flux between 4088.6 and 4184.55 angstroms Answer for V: 1.25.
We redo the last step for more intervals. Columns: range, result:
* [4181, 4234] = 1.36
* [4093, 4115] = 1.27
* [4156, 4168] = 1.28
